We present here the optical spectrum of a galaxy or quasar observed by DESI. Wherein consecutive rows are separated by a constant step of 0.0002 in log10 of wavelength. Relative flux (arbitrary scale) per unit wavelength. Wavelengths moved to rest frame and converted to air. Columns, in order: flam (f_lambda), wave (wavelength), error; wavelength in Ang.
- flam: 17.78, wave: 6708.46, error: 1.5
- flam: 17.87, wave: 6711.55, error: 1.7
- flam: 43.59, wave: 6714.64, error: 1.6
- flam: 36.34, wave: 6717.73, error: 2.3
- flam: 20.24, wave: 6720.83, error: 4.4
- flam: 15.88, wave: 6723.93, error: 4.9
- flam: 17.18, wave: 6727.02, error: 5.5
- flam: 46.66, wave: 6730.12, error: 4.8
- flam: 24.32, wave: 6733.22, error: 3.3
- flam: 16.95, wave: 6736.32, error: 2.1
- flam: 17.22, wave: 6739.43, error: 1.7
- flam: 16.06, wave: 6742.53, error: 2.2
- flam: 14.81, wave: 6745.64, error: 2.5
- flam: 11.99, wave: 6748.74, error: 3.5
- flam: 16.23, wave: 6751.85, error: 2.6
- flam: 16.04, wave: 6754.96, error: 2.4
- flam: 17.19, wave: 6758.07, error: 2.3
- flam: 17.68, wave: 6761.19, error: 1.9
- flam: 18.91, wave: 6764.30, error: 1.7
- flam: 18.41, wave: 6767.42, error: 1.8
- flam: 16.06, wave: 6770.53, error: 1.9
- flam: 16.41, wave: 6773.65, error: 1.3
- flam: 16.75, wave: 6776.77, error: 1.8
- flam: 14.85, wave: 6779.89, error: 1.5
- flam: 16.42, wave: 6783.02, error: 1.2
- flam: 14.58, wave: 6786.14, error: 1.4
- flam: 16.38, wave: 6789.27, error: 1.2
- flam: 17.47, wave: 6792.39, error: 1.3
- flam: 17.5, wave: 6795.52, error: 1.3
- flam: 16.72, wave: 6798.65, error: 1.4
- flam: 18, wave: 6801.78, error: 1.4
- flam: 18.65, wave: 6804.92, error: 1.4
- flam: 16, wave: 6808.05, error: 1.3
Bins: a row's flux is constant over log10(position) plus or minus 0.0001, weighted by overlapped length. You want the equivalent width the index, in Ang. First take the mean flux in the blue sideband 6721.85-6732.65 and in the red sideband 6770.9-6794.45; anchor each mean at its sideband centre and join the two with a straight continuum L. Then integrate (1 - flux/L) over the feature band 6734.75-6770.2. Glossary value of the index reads 8.01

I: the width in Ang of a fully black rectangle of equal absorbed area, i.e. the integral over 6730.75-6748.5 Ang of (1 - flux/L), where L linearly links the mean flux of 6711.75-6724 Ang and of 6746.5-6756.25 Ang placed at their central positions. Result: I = 1.1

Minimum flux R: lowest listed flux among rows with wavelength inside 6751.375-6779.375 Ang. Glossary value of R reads 16.04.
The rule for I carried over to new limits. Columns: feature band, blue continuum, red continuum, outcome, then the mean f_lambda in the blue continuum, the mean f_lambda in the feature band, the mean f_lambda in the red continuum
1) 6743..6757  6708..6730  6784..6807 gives 4.60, 25.9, 15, 17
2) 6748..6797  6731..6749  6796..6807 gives 4.06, 18.4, 16.5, 17.7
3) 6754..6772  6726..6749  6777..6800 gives 1.25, 21.2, 17.4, 16.3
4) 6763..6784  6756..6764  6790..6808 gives 0.87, 17.6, 16.8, 17.5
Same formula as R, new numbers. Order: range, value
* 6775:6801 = 14.58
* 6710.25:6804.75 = 11.99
